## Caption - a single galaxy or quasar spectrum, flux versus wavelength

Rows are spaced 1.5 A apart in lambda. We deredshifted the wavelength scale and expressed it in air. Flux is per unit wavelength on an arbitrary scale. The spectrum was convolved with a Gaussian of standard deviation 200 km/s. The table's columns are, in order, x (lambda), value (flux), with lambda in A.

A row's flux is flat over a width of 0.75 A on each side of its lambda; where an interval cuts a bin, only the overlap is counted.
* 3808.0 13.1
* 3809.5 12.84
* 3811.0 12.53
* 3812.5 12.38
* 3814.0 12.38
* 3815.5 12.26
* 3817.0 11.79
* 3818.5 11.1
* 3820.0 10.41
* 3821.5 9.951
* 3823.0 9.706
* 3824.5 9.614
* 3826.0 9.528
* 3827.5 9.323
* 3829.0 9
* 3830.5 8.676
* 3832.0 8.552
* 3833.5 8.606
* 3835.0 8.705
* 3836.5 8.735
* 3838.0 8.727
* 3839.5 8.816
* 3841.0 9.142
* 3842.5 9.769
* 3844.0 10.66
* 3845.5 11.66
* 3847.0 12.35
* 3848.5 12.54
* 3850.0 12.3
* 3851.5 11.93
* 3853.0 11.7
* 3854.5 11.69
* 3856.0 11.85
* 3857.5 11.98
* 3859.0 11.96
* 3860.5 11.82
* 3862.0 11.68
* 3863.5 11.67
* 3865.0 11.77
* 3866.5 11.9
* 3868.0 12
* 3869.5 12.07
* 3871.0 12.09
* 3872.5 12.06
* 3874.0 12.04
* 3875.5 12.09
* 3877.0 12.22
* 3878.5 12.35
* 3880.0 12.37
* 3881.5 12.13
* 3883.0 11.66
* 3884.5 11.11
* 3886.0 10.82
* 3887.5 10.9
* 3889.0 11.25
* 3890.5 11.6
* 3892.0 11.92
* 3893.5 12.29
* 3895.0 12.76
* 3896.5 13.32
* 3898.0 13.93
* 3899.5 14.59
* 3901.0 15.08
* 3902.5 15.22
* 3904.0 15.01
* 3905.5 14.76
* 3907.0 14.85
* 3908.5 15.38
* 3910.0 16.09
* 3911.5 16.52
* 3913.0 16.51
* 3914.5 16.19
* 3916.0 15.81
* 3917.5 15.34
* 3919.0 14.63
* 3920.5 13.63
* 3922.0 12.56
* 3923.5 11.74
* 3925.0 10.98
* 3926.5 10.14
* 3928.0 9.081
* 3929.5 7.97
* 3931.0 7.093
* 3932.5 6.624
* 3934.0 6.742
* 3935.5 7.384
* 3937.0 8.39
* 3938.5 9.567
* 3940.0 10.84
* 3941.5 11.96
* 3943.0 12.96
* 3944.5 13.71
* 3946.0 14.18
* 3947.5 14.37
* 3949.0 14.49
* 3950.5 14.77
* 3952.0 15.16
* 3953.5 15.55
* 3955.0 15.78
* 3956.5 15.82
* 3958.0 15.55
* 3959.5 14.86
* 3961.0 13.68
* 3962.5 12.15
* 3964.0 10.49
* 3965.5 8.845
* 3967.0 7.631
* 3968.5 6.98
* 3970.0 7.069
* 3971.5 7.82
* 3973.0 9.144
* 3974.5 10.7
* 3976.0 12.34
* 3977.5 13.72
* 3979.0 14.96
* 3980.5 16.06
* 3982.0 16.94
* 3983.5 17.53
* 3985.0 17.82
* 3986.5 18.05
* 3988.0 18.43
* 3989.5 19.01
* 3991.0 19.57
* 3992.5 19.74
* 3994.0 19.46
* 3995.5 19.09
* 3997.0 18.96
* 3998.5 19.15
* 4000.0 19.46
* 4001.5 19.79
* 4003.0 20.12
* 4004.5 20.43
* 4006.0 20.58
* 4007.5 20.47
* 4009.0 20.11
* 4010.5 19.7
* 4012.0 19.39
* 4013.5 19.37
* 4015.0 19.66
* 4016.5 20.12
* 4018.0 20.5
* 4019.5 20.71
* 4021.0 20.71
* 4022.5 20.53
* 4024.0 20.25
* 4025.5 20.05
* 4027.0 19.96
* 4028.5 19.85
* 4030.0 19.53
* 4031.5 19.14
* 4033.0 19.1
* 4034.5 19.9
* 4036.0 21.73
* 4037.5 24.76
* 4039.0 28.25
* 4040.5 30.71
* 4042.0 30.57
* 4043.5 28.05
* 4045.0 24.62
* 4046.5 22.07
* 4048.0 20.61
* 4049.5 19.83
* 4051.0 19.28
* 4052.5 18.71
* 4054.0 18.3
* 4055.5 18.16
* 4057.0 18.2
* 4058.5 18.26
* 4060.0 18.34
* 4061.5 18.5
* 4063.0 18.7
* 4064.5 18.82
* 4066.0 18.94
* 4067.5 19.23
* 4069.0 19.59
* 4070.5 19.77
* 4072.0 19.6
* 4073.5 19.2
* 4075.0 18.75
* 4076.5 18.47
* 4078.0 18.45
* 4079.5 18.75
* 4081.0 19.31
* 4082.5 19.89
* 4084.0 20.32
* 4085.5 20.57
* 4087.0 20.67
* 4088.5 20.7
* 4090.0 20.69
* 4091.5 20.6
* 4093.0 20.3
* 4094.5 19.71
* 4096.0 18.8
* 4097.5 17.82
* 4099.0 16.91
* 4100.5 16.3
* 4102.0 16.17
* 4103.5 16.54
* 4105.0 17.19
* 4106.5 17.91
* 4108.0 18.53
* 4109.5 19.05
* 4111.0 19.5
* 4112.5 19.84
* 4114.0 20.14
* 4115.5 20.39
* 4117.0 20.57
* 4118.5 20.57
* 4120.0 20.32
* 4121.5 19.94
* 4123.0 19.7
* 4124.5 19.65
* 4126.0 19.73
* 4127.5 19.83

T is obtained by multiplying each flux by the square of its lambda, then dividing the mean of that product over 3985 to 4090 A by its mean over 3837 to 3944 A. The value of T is 1.8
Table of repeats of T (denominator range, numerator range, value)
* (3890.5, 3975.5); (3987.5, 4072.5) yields 1.73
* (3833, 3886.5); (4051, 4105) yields 1.86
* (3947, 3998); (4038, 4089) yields 1.49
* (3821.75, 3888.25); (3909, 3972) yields 1.15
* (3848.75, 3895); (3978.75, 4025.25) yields 1.74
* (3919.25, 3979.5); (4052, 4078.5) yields 1.74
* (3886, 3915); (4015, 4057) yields 1.65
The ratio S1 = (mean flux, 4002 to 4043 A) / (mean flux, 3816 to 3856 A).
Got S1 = 2.1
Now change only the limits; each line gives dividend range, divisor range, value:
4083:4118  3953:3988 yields 1.46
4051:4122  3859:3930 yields 1.48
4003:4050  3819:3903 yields 1.91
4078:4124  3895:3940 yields 1.53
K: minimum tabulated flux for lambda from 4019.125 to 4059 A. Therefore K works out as 18.16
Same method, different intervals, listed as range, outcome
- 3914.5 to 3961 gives 6.624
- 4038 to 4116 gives 16.17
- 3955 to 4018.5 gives 6.98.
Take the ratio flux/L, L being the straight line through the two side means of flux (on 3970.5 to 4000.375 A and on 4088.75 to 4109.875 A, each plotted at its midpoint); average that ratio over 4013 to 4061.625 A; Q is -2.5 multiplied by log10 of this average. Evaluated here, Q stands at -0.23 mag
